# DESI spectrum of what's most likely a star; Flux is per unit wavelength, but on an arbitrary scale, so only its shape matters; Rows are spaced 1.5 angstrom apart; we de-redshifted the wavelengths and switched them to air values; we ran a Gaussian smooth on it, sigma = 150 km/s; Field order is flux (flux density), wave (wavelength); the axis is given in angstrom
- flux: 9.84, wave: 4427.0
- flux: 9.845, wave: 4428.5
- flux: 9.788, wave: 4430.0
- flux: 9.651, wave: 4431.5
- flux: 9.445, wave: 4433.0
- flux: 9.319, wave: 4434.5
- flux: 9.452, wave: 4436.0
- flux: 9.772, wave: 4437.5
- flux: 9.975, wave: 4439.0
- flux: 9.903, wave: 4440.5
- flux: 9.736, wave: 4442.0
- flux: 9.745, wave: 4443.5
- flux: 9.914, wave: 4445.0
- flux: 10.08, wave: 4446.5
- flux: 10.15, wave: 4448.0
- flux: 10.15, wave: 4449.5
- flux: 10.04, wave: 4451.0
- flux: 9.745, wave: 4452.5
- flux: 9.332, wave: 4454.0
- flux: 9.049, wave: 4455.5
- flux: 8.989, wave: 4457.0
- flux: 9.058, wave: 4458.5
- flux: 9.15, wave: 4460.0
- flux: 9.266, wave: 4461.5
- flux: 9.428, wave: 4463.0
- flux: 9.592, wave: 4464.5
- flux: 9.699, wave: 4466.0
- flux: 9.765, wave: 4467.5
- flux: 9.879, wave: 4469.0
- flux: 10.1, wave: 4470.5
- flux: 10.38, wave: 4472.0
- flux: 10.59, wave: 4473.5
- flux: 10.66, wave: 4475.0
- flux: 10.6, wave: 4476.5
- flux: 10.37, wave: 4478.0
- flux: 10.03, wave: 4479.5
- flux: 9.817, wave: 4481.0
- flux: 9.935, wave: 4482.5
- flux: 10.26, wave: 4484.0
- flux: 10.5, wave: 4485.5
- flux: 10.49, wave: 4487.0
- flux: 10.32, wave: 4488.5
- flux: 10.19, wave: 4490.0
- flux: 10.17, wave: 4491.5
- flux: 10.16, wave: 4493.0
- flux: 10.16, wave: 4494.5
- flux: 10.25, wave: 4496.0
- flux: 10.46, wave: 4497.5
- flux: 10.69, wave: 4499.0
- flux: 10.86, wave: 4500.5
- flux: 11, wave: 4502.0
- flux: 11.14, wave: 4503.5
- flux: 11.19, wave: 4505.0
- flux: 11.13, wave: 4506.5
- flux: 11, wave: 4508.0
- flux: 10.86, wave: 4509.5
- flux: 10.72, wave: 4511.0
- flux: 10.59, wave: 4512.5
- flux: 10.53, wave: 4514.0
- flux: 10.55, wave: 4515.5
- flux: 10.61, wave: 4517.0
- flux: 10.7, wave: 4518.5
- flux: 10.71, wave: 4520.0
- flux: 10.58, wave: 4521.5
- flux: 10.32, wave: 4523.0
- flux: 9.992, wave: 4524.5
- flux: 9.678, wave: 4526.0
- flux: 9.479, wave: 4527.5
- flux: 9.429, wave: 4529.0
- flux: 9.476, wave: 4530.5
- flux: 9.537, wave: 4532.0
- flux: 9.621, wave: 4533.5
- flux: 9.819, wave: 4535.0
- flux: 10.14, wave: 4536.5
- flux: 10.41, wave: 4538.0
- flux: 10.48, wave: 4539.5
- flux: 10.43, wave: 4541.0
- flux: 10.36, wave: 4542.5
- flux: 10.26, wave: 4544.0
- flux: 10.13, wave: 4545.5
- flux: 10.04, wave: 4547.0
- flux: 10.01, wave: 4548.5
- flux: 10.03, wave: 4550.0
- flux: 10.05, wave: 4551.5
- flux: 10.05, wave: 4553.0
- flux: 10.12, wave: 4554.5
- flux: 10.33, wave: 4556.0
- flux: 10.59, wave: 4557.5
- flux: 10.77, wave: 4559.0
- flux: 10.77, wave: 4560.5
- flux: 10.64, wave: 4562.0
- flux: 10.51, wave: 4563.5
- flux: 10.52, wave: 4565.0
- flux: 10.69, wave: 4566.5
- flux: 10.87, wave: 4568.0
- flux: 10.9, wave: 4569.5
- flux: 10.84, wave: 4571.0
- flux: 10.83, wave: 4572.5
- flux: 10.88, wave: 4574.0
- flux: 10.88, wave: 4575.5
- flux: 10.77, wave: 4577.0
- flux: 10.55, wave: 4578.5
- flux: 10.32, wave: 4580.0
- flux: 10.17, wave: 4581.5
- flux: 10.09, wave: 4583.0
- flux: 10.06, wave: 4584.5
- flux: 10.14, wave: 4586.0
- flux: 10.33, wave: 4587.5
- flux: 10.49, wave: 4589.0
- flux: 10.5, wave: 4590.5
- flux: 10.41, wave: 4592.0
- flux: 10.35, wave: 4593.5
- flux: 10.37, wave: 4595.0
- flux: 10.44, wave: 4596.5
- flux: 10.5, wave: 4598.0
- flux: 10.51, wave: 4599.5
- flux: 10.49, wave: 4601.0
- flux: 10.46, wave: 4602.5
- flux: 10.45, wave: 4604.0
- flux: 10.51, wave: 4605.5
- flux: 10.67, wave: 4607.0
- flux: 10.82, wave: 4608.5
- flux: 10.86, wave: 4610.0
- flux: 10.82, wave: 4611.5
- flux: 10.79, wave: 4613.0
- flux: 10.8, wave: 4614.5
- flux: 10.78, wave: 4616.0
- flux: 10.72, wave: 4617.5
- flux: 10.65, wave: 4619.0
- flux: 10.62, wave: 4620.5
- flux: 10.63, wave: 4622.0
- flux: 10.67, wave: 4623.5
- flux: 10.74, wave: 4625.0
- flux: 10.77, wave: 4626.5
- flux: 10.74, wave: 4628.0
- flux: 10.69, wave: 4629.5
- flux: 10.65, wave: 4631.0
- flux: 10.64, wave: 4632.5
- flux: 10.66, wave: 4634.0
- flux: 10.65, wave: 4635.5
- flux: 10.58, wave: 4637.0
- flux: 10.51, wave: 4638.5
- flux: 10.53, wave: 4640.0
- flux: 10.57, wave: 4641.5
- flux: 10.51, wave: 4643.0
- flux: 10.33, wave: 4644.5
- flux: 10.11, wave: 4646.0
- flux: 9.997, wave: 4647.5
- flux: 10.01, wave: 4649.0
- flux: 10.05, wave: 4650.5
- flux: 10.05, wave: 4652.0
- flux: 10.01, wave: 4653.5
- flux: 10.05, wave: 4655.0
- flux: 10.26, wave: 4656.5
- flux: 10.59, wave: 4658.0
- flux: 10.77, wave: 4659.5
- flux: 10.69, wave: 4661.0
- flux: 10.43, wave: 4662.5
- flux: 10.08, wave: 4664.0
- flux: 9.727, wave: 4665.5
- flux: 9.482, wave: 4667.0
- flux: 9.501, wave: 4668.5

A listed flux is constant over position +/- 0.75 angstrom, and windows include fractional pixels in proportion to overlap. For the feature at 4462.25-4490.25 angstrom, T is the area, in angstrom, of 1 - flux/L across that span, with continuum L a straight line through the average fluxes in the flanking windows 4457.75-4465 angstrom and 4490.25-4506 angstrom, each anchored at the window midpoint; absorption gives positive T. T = -0.9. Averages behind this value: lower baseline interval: 9.29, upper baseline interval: 10.6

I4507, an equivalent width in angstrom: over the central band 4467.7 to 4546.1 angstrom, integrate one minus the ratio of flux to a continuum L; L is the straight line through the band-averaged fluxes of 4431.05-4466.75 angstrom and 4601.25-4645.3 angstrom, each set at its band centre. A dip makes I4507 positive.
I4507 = -3.0 angstrom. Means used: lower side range 9.61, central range 10.3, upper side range 10.6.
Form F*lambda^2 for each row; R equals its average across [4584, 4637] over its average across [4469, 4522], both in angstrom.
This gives 1.06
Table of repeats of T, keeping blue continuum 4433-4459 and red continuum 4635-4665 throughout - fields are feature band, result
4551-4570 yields -0.9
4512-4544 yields -0.7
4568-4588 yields -0.9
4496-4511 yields -1.6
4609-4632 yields -1.1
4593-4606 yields -0.4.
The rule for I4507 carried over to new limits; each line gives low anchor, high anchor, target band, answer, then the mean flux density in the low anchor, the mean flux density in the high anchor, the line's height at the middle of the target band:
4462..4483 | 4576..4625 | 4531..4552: 0.5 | 10.1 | 10.5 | 10.3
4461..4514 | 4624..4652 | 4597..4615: -0.3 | 10.4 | 10.5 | 10.5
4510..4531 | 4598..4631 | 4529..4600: 0.7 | 10.3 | 10.7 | 10.5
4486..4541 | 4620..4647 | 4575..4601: 0.3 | 10.4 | 10.6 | 10.5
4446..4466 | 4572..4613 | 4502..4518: -1.5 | 9.54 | 10.5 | 9.92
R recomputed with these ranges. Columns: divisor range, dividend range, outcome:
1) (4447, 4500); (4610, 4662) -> 1.13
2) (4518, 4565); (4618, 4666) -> 1.07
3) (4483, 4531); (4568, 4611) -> 1.05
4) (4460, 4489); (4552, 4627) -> 1.10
